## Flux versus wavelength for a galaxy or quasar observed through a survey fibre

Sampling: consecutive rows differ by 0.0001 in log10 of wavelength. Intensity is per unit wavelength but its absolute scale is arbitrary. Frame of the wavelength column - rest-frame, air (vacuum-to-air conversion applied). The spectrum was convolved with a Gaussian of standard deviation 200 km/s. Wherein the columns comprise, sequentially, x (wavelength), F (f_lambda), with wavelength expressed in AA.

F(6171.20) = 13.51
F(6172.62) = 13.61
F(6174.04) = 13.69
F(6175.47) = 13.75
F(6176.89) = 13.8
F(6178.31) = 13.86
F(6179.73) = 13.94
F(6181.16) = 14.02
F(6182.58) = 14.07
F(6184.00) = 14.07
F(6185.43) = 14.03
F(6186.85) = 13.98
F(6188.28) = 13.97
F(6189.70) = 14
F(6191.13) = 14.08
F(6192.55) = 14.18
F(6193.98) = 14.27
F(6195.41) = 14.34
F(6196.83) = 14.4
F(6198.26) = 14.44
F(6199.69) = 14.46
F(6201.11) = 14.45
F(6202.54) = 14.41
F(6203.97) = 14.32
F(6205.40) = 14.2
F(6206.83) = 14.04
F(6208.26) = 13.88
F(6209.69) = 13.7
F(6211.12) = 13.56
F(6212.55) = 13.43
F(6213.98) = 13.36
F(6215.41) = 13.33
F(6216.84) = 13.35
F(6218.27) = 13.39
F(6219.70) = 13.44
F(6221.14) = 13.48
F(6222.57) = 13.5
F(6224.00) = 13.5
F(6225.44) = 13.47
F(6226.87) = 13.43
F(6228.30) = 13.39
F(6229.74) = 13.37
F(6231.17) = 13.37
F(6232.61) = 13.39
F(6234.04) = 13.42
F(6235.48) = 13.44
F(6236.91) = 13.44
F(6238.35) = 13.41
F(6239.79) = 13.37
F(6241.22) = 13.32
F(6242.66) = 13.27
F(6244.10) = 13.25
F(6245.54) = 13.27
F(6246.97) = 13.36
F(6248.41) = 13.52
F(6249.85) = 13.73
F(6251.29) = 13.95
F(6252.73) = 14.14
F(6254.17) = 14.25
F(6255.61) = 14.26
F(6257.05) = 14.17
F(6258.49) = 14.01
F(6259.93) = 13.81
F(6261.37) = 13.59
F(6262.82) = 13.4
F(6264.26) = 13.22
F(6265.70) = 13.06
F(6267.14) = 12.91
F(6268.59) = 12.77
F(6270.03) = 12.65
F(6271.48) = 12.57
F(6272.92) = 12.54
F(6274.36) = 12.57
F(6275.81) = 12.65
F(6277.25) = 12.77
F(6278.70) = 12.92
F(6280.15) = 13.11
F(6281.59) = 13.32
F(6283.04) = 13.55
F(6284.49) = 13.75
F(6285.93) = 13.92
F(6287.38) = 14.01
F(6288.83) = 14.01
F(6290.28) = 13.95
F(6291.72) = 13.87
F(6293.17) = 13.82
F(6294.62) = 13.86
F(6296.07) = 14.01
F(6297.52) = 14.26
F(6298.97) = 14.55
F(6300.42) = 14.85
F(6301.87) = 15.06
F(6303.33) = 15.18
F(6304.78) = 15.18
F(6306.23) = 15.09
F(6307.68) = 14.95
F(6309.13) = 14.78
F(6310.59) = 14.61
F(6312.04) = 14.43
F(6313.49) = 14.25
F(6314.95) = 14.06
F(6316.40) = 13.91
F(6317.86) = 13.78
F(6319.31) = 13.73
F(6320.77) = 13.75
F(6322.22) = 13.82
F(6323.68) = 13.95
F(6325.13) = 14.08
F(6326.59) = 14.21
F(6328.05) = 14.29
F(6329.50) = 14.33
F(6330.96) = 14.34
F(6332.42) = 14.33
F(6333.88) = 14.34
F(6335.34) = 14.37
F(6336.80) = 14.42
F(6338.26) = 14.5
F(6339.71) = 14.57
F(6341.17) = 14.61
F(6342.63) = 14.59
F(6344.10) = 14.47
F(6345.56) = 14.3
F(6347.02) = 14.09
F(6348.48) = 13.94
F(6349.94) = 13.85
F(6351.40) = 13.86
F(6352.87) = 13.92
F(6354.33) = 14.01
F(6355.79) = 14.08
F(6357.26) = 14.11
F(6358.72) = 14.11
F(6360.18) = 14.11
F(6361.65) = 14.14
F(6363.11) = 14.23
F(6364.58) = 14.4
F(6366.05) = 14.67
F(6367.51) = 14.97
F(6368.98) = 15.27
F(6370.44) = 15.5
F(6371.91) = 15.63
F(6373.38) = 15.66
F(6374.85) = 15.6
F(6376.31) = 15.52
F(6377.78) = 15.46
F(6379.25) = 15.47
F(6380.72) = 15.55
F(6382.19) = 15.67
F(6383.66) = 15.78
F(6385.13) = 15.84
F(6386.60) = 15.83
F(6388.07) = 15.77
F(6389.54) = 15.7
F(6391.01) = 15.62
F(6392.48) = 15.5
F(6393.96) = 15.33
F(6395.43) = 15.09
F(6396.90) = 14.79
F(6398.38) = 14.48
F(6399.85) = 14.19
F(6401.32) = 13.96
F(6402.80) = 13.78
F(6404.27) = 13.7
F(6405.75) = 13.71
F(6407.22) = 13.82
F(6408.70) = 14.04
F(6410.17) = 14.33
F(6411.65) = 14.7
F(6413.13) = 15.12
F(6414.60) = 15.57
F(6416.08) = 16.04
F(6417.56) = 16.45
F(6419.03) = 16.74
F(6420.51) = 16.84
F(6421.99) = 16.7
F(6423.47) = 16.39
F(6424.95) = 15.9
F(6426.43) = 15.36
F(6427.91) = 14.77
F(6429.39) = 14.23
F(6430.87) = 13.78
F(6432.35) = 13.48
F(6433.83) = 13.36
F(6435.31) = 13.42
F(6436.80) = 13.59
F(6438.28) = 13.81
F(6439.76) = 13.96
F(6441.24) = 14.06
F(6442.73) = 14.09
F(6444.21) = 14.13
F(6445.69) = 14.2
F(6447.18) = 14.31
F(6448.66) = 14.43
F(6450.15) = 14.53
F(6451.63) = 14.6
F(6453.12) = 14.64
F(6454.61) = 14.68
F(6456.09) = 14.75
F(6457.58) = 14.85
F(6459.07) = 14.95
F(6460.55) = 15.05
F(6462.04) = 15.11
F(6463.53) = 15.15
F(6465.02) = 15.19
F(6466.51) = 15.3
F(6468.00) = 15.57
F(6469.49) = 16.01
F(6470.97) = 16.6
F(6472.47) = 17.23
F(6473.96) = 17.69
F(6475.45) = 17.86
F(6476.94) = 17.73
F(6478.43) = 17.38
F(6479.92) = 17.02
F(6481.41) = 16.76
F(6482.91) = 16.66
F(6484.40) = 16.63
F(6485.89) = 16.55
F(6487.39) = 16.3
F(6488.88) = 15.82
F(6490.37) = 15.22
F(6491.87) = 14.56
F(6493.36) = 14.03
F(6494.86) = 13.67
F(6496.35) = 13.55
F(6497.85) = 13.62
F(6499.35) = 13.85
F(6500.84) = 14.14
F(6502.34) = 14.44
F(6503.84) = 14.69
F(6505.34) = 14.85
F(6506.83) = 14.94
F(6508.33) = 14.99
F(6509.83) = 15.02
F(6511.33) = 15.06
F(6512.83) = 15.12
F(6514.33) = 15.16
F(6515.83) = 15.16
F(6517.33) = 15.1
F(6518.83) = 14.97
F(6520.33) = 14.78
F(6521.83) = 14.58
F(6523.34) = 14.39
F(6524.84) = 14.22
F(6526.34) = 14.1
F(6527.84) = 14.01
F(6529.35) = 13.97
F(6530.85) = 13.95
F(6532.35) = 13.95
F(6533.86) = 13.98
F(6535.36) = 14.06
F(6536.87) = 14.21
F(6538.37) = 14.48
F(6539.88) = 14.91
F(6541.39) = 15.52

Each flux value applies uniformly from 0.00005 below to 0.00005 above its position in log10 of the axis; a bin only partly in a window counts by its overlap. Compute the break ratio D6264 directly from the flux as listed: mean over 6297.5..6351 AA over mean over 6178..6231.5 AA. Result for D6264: 1.04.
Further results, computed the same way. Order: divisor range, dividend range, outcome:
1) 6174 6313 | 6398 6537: 1.08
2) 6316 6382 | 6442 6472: 1.03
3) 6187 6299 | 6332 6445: 1.08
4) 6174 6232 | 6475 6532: 1.09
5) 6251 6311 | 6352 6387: 1.08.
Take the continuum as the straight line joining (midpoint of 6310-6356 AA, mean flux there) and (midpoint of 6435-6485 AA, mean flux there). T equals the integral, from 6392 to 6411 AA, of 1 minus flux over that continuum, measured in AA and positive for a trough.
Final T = 0.6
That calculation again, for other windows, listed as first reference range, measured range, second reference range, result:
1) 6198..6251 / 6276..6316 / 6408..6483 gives 0.03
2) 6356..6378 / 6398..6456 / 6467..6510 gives 2.39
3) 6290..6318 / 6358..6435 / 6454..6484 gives 1.62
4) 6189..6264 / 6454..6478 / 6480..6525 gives -1.70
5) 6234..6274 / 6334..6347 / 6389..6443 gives -0.28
